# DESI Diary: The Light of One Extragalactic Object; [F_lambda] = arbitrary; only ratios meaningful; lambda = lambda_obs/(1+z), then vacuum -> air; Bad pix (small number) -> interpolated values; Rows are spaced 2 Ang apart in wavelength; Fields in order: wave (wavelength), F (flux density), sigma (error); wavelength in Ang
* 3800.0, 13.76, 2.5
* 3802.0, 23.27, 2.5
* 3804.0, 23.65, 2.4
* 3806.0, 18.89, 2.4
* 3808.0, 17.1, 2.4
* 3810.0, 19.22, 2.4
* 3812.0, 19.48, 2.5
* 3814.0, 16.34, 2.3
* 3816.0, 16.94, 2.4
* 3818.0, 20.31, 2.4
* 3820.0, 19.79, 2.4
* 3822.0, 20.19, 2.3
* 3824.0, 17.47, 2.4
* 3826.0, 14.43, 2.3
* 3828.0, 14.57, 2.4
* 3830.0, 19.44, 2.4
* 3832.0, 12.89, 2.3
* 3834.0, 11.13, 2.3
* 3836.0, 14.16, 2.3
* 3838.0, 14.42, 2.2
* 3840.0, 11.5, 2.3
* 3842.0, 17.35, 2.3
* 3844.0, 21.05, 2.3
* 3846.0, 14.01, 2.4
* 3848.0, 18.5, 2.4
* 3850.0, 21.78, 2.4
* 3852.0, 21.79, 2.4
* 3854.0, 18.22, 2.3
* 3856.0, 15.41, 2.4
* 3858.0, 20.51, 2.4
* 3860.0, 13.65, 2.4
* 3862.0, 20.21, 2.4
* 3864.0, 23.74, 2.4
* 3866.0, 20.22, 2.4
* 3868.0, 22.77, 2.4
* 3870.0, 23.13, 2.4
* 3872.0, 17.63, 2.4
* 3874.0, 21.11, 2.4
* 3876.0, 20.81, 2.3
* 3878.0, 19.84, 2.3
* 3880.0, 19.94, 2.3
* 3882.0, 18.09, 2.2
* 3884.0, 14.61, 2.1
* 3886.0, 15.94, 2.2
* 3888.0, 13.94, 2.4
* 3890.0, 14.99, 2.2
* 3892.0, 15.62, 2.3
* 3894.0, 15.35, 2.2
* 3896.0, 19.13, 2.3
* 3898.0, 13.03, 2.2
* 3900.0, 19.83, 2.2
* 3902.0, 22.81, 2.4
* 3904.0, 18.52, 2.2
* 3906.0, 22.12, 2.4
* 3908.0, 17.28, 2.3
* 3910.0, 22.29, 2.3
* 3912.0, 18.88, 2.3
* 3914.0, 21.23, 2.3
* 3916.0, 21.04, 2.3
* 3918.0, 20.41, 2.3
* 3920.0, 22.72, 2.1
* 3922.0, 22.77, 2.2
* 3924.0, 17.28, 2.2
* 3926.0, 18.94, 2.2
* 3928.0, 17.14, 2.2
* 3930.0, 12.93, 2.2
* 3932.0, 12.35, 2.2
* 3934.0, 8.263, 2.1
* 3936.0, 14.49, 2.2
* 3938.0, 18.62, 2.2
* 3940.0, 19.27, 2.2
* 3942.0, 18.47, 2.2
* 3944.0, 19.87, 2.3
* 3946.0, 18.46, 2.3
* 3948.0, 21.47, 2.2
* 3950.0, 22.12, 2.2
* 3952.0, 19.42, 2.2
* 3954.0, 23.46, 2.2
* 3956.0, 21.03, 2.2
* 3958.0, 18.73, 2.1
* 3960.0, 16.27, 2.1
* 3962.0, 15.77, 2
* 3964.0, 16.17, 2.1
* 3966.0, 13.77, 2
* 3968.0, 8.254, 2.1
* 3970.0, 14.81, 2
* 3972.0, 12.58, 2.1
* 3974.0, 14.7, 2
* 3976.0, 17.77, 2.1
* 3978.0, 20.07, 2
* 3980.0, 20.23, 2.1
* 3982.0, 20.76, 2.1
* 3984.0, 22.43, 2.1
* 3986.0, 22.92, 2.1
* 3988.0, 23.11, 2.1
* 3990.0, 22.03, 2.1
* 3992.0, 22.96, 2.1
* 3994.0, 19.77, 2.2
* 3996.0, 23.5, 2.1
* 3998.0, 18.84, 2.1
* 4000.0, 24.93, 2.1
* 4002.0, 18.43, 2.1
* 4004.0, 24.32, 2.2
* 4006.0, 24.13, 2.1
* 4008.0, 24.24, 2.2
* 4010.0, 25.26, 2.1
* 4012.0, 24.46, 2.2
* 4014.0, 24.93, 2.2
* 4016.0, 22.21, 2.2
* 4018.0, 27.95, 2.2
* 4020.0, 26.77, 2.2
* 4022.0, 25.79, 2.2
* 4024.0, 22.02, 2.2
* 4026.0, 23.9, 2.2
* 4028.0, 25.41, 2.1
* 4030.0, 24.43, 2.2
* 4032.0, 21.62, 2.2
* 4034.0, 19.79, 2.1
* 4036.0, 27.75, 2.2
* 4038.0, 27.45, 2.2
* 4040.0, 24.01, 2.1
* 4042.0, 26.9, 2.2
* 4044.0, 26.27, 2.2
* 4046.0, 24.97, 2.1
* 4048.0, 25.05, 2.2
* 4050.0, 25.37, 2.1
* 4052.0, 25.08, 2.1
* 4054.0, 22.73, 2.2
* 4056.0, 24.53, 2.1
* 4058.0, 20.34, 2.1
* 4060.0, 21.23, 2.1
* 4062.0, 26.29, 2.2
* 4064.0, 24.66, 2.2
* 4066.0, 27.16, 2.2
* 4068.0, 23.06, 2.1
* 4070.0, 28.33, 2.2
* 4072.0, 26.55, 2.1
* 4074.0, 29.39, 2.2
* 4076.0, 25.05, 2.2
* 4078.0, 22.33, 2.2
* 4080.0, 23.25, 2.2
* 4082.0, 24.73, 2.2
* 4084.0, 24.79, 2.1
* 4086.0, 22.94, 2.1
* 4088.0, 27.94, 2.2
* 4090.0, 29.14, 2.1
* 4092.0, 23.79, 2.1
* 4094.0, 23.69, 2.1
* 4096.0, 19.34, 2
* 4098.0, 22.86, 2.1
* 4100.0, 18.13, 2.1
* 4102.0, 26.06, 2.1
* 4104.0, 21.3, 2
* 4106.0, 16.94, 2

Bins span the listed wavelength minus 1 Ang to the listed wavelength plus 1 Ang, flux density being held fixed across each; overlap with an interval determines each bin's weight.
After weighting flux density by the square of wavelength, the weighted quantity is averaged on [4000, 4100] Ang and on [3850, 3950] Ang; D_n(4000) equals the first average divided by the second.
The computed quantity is 1.4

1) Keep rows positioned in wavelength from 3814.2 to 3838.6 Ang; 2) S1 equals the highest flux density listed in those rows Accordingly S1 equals 20.31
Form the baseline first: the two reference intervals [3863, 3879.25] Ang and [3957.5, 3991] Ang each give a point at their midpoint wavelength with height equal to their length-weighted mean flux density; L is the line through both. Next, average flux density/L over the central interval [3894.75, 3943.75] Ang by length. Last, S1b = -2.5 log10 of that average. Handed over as 0.069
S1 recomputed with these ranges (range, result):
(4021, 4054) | 27.75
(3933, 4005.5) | 24.93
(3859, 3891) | 23.74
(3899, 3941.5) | 22.81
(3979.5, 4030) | 27.95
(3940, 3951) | 22.12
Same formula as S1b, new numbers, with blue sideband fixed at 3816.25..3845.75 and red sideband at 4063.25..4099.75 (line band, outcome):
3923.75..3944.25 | 0.23 mag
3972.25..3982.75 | 0.17 mag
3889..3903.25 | 0.08 mag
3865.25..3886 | -0.11 mag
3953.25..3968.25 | 0.21 mag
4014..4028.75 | -0.10 mag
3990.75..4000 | 0.01 mag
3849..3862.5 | -0.10 mag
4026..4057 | -0.06 mag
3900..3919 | -0.08 mag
